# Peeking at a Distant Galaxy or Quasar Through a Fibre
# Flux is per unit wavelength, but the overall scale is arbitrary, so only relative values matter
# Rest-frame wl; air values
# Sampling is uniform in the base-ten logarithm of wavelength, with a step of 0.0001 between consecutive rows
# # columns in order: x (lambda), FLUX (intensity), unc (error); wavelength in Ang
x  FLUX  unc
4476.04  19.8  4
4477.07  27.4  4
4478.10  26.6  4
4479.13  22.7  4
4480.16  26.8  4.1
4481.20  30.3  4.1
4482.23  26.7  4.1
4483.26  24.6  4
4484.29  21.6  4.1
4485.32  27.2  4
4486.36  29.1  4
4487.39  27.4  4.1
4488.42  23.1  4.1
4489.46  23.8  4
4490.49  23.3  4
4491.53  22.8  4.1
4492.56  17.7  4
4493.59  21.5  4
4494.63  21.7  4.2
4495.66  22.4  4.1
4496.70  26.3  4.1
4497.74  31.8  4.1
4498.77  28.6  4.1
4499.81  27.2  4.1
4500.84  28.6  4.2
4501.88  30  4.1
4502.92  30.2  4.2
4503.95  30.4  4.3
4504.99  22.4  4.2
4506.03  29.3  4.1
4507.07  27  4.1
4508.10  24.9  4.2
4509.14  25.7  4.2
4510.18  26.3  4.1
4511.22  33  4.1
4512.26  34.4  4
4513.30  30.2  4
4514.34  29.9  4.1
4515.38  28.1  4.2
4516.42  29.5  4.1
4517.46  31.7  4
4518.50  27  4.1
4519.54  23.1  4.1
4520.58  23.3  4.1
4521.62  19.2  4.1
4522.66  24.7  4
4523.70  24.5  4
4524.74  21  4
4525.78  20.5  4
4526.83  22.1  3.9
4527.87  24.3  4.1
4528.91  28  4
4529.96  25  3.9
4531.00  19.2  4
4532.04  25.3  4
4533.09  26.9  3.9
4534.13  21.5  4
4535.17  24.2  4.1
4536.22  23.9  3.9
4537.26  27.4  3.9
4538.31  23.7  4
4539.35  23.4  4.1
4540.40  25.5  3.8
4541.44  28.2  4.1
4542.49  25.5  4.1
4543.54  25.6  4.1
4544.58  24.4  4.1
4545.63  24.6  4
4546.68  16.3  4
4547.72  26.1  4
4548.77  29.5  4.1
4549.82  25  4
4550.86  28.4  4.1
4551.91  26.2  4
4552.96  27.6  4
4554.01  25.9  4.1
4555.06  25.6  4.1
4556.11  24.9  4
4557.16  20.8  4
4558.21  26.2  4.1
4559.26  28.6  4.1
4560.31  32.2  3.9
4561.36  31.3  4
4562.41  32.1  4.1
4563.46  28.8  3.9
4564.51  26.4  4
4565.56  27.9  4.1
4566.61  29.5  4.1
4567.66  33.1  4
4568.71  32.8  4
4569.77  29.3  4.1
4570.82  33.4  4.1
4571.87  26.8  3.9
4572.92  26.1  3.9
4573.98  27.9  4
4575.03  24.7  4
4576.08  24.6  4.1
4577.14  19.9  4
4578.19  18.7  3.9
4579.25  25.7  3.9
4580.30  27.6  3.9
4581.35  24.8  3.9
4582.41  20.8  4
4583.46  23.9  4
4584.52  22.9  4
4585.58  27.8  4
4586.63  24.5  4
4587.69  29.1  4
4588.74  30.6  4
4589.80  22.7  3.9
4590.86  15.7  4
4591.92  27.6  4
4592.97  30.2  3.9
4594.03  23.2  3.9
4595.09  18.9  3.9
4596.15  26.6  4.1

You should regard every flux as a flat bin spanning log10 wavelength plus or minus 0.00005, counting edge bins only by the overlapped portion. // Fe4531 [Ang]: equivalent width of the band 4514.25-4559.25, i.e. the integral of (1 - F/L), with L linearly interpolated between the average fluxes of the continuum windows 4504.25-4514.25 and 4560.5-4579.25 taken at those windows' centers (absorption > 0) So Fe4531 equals 5.0 Ang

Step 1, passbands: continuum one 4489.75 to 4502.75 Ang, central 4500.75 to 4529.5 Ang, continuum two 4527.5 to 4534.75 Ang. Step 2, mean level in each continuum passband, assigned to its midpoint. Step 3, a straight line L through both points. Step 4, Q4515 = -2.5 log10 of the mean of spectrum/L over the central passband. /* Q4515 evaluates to -0.082 mag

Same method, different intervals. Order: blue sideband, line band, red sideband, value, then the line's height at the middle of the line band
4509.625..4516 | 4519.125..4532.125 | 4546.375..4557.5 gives 0.24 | 28.7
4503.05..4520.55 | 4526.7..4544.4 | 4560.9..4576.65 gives 0.15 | 28.5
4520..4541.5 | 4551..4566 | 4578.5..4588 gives -0.13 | 24.4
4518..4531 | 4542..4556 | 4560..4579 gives 0.02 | 25.9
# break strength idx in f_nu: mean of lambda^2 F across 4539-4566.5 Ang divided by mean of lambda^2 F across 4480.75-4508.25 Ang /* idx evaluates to 1.05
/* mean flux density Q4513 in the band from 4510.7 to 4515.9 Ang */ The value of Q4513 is 31.1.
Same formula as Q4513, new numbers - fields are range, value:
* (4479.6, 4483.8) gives 27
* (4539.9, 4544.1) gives 26.2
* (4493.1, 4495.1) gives 21.5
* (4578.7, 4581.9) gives 26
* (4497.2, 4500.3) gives 29.2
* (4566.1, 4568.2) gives 31.4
